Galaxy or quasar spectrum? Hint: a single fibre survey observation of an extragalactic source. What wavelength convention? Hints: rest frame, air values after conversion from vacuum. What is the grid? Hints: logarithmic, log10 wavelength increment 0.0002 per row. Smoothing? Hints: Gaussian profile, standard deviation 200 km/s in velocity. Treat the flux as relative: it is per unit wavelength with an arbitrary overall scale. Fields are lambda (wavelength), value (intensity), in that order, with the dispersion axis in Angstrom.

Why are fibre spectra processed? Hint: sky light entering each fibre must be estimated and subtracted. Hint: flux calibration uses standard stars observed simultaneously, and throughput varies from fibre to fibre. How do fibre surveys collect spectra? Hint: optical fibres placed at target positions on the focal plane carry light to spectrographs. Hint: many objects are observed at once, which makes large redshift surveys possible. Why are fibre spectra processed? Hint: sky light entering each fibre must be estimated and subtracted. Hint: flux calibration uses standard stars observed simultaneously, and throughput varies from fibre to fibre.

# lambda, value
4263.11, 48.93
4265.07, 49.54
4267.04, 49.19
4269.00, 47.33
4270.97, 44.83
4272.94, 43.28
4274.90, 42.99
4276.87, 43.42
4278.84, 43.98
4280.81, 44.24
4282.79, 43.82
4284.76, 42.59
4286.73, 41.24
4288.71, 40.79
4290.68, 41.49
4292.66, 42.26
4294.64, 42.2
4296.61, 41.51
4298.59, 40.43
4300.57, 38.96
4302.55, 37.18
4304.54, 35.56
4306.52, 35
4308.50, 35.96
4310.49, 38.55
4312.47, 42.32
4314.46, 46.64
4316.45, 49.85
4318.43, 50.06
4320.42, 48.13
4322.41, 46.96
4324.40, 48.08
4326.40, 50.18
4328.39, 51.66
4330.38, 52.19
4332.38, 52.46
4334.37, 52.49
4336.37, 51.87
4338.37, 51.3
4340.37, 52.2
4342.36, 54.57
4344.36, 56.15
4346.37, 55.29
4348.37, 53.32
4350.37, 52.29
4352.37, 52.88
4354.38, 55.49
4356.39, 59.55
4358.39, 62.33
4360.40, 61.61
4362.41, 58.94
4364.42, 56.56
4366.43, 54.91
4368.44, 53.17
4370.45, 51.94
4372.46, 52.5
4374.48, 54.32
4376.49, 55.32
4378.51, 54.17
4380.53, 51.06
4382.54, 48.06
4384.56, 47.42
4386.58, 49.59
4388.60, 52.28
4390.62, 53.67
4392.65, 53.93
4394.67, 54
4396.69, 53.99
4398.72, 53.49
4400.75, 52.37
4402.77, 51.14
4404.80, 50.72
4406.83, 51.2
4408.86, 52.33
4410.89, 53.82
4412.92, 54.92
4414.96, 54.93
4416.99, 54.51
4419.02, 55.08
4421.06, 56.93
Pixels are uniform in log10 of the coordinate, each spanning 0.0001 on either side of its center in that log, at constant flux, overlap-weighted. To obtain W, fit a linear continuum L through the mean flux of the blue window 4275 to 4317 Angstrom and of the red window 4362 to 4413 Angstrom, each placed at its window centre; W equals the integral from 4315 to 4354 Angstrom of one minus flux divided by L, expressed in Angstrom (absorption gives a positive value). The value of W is -4.7 Angstrom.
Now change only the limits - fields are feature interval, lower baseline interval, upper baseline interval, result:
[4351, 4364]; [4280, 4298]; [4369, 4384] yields -2.08 Angstrom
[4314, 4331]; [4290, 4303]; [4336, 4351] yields -0.56 Angstrom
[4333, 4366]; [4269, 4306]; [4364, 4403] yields -4.43 Angstrom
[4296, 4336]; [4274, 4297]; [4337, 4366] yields 3.27 Angstrom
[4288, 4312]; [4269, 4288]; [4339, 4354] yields 3.86 Angstrom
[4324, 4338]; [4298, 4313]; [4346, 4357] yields -1.28 Angstrom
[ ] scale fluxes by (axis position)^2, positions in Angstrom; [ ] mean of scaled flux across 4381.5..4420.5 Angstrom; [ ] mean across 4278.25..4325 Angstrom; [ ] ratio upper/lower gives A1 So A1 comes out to 1.30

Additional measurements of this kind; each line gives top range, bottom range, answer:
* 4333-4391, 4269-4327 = 1.30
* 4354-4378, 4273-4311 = 1.43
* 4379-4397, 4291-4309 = 1.38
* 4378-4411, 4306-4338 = 1.13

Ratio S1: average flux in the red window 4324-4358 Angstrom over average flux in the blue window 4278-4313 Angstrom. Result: 1.3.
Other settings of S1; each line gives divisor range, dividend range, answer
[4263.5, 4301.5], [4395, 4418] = 1.22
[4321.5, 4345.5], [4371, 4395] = 1.01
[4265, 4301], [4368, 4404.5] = 1.21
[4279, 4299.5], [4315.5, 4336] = 1.19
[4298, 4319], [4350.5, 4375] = 1.37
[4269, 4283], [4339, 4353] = 1.22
